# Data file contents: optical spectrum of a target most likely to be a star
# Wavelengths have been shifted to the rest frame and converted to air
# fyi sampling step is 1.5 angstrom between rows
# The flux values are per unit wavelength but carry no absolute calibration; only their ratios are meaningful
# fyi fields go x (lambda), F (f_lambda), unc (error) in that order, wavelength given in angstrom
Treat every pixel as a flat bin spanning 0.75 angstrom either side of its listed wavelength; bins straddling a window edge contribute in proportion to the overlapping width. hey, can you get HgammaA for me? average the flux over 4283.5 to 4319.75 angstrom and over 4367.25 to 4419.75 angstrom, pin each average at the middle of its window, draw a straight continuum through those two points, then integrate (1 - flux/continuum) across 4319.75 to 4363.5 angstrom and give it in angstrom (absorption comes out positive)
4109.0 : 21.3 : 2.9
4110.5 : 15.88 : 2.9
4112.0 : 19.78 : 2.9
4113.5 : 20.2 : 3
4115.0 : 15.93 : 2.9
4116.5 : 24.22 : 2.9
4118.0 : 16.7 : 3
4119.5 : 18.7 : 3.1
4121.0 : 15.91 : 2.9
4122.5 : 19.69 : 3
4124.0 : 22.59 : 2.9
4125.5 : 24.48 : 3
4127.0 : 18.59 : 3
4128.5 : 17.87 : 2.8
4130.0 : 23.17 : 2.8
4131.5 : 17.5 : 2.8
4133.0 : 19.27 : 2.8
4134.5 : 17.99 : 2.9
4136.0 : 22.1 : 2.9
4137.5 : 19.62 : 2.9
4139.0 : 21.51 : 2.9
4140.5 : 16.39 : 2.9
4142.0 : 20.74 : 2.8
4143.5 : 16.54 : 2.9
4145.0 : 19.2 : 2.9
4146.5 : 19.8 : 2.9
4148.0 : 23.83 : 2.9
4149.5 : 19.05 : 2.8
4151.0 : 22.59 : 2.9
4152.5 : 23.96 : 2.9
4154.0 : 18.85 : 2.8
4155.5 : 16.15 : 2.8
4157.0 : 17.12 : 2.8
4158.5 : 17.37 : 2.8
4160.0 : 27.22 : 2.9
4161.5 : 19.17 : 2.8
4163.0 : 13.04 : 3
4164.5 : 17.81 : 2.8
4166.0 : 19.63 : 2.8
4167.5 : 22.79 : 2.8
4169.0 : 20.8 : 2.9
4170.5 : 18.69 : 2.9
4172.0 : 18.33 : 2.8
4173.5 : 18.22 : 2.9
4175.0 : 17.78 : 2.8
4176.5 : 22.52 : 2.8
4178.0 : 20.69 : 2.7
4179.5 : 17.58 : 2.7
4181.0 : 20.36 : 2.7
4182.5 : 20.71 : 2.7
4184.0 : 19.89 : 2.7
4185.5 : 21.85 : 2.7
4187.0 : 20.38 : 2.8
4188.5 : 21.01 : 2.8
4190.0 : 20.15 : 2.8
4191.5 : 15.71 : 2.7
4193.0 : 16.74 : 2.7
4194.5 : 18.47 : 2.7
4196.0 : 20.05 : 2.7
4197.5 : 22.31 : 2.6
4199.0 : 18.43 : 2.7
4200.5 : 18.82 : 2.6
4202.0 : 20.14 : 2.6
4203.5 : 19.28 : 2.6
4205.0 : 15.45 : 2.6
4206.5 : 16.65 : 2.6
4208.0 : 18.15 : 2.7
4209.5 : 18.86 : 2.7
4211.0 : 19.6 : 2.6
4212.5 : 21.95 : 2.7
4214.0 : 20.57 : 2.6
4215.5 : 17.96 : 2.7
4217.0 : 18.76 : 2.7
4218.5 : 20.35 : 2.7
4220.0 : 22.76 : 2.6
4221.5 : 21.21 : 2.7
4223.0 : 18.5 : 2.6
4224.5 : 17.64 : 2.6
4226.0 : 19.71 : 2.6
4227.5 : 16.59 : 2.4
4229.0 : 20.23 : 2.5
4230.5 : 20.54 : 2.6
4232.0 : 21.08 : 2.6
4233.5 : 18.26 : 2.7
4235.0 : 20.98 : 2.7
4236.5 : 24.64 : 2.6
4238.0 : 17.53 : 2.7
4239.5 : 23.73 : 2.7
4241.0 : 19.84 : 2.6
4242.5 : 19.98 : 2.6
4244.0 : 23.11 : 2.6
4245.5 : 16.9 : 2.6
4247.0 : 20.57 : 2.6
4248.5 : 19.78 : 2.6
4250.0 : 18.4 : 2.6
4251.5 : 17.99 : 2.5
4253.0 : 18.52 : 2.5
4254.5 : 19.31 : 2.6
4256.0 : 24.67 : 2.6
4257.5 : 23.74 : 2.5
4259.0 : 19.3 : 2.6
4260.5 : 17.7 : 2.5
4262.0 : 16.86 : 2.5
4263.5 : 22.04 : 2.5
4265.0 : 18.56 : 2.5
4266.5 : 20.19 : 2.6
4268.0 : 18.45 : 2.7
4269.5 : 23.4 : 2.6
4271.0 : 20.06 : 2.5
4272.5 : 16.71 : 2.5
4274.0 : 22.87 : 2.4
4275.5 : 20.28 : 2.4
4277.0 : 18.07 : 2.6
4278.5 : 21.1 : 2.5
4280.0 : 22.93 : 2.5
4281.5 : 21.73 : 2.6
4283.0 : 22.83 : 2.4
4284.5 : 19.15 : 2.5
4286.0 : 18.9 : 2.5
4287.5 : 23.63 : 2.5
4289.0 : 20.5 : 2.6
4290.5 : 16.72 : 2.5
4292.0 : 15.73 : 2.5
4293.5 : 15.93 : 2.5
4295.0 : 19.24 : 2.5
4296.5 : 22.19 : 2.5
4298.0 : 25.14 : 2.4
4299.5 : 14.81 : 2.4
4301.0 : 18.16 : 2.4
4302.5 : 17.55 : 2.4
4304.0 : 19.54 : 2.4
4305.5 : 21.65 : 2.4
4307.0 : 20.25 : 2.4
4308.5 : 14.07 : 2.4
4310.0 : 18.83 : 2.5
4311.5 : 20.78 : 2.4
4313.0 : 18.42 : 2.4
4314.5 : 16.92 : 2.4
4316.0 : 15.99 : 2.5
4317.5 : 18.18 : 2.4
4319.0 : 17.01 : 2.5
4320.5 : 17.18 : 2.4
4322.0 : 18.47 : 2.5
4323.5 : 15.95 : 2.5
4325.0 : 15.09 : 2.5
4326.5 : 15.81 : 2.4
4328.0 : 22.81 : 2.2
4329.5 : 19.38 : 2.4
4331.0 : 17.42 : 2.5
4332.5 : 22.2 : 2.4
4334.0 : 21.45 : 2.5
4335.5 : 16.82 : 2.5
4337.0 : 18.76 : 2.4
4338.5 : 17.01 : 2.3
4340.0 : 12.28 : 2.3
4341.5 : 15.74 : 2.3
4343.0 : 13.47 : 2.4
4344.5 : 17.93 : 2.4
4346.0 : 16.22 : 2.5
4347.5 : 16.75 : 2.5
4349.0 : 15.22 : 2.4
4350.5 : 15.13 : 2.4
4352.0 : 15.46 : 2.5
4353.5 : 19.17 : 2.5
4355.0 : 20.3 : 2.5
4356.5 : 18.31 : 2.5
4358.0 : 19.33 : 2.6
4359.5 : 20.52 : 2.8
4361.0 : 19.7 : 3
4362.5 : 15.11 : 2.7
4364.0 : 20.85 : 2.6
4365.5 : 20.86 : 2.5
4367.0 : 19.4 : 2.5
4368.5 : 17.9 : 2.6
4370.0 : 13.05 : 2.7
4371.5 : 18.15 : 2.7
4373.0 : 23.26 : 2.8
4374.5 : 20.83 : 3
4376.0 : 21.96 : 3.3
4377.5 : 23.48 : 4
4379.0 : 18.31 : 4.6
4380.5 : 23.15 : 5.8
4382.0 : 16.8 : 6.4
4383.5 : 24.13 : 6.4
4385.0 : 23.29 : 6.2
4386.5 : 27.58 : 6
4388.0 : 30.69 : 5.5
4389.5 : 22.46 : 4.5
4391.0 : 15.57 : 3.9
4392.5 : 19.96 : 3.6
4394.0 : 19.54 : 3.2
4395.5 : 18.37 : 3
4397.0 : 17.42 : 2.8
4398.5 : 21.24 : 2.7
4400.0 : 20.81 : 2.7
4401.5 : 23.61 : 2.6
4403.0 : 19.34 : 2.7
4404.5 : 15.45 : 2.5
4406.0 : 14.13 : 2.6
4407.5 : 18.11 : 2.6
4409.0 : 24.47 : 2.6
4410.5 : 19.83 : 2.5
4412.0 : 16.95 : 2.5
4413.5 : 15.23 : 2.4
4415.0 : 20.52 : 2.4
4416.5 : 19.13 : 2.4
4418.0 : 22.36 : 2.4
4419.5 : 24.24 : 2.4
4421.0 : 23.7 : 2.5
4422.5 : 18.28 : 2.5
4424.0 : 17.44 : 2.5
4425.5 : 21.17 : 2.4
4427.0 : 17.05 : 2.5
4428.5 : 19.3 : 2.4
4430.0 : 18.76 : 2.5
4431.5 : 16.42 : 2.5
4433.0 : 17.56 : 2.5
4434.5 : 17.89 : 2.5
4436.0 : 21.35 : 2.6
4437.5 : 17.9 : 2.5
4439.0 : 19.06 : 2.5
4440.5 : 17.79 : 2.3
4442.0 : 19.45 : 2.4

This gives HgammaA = 4.2 angstrom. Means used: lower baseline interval 18.7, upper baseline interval 20.3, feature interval 17.6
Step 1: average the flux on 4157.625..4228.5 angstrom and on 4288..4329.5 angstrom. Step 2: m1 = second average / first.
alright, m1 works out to 0.95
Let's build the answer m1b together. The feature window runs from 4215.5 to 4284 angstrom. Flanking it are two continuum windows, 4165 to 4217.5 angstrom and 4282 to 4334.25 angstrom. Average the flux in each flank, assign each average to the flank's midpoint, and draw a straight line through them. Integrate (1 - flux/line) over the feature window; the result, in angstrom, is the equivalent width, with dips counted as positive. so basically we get -3.8 angstrom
